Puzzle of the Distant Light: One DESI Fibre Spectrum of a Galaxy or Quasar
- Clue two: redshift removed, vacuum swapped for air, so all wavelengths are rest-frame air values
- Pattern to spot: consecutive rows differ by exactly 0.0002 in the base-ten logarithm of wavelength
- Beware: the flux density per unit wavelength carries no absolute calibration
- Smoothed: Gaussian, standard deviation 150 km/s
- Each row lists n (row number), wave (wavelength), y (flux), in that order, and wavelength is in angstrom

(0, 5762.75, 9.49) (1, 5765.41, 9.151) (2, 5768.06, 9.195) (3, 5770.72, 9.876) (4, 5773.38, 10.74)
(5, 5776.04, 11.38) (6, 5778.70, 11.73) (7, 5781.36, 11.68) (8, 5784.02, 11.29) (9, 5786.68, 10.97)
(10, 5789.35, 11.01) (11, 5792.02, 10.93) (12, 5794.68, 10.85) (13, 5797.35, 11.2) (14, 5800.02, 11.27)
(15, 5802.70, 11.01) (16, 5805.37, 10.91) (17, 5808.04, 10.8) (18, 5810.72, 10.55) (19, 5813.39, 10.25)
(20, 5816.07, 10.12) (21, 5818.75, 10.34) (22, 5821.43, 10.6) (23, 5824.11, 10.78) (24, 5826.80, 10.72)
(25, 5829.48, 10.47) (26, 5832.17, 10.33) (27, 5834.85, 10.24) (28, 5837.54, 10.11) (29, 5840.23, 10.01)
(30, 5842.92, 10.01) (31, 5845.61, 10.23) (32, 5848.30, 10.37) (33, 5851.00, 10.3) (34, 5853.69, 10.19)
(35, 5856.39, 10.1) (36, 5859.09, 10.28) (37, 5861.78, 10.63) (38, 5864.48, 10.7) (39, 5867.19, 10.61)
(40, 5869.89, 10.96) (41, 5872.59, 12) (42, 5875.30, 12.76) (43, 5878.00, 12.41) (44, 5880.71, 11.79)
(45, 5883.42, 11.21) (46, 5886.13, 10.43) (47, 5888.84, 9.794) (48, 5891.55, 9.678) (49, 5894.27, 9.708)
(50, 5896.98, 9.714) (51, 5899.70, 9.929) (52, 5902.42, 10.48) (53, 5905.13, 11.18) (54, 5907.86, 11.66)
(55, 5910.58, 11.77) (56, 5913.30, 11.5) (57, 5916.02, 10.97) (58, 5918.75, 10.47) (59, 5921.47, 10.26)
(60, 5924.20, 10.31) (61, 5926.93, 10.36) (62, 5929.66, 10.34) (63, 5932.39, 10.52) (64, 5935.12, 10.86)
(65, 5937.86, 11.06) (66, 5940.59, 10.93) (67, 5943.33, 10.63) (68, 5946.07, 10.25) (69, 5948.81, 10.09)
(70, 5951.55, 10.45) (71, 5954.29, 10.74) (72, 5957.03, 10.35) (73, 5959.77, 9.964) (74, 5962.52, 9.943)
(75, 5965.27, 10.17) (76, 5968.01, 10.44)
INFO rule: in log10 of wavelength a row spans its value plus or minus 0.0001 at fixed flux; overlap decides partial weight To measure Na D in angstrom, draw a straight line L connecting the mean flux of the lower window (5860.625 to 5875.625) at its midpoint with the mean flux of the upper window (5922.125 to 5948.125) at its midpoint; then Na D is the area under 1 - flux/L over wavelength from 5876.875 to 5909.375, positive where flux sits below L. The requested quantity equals 0.86 angstrom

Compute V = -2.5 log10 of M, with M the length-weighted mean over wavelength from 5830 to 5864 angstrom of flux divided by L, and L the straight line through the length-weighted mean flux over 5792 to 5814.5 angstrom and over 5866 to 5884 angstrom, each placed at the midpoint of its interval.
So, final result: 0.11 mag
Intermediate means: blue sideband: 10.9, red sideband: 11.7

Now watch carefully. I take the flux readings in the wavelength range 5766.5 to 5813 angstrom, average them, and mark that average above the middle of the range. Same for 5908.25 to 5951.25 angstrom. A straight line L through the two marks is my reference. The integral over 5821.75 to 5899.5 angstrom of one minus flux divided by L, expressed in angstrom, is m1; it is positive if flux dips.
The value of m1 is 1.5 angstrom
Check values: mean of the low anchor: 10.9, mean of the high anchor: 10.7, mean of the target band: 10.6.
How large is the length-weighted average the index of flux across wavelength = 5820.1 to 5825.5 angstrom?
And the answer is 10.7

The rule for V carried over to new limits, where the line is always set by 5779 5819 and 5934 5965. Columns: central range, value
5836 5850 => 0.07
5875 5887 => -0.10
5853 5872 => 0.02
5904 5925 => -0.05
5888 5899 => 0.10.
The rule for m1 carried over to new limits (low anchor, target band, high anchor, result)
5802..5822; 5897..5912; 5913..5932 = -0.48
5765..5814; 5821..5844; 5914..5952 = 0.82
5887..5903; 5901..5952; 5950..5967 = -3.43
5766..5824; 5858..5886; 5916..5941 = -1.70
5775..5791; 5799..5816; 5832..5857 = 0.22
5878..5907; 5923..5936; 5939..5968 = -0.06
